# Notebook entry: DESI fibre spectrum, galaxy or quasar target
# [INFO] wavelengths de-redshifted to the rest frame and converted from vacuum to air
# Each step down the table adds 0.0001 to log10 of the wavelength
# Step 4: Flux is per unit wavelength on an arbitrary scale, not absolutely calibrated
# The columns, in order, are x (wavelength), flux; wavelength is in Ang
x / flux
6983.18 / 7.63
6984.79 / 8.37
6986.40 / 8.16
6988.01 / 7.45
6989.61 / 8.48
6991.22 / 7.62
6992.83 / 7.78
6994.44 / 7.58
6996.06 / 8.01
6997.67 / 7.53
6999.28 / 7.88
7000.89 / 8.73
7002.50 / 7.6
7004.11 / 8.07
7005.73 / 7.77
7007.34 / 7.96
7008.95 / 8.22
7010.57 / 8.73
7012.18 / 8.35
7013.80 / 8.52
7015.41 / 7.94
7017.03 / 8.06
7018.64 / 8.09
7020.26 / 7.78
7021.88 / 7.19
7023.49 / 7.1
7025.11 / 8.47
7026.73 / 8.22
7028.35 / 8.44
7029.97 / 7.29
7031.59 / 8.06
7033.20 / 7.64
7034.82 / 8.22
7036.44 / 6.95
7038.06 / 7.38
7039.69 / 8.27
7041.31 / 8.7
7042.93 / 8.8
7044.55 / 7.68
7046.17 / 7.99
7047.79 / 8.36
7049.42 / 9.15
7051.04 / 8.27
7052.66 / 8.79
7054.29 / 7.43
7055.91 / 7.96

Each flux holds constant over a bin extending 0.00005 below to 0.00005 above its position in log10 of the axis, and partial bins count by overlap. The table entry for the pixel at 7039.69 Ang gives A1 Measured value 8.27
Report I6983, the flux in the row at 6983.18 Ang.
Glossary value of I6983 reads 7.63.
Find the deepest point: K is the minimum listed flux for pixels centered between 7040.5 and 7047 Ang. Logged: 7.68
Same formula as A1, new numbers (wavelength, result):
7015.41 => 7.94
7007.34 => 7.96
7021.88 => 7.19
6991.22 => 7.62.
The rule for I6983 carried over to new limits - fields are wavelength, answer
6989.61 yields 8.48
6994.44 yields 7.58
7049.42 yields 9.15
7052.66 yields 8.79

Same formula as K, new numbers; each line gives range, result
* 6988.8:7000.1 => 7.53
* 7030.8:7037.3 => 6.95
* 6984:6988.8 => 7.45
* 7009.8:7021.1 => 7.78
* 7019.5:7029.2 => 7.1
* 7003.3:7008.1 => 7.77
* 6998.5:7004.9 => 7.6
